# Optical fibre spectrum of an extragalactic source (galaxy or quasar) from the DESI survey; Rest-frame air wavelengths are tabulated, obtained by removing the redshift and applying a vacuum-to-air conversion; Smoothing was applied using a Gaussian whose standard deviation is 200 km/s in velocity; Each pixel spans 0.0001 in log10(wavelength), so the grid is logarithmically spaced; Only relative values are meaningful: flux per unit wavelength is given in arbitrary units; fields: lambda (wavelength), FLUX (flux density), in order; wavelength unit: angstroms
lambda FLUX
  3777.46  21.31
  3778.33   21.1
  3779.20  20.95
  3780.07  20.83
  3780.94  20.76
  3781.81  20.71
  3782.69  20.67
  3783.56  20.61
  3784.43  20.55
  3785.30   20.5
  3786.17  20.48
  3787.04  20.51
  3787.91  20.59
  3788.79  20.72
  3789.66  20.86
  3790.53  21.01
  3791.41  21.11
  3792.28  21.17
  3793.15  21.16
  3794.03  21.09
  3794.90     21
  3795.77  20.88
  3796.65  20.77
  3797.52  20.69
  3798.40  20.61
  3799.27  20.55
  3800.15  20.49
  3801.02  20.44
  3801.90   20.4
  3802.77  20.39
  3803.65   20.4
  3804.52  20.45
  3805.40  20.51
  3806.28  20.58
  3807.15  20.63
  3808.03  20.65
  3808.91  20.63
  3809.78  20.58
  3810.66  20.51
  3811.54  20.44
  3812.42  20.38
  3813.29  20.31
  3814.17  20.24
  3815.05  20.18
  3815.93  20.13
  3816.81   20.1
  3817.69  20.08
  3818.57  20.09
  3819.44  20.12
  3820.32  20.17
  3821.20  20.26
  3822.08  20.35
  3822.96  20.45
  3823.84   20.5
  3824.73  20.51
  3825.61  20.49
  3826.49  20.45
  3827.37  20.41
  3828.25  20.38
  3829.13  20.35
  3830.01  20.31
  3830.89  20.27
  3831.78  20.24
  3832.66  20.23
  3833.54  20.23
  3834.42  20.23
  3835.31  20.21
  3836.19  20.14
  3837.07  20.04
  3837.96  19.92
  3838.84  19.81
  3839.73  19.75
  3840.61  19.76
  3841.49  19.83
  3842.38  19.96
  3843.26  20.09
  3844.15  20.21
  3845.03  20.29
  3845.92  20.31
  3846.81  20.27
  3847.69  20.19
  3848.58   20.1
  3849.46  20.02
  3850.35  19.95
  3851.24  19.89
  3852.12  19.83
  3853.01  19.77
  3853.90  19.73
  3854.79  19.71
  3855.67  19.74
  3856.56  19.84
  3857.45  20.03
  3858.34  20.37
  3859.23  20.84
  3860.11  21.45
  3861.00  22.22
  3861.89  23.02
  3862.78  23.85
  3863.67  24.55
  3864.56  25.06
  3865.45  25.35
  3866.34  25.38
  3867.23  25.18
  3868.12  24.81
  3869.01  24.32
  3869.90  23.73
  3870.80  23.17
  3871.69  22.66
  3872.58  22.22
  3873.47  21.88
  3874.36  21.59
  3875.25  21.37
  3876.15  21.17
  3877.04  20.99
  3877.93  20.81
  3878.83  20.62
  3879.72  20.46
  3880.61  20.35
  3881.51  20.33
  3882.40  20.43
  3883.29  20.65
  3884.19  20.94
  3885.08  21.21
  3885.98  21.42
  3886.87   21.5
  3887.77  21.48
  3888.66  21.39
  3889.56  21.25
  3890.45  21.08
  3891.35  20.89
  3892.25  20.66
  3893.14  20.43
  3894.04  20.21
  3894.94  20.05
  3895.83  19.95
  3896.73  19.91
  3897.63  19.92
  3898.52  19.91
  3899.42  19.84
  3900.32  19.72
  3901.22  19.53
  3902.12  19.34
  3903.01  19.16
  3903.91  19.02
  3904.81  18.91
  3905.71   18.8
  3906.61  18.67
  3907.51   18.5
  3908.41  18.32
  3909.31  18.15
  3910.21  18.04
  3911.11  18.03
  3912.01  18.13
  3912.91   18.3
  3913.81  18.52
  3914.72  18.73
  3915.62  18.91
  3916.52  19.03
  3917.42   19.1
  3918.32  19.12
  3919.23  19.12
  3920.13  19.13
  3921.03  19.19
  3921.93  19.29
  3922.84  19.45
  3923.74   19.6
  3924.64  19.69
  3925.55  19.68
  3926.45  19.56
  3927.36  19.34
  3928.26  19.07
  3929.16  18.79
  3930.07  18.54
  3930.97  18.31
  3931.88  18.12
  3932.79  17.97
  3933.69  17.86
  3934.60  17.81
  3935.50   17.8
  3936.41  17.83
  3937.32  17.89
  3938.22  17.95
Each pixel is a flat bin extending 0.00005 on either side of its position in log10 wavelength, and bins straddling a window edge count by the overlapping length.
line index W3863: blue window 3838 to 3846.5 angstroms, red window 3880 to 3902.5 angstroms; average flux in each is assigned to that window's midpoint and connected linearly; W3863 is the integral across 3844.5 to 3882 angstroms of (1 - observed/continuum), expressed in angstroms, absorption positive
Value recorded -2.6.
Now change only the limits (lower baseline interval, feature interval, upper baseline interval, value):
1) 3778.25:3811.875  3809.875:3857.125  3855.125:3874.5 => 3.65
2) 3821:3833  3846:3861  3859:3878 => 1.30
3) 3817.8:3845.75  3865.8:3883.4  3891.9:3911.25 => -2.21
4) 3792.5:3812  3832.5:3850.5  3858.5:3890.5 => 1.18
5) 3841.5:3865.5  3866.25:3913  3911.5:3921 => -2.16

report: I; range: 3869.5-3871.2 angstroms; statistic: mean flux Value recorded 23.3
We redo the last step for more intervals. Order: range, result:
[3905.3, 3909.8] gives 18.5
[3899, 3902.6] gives 19.6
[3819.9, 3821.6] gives 20.2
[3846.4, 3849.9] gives 20.2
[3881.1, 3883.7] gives 20.5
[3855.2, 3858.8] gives 20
